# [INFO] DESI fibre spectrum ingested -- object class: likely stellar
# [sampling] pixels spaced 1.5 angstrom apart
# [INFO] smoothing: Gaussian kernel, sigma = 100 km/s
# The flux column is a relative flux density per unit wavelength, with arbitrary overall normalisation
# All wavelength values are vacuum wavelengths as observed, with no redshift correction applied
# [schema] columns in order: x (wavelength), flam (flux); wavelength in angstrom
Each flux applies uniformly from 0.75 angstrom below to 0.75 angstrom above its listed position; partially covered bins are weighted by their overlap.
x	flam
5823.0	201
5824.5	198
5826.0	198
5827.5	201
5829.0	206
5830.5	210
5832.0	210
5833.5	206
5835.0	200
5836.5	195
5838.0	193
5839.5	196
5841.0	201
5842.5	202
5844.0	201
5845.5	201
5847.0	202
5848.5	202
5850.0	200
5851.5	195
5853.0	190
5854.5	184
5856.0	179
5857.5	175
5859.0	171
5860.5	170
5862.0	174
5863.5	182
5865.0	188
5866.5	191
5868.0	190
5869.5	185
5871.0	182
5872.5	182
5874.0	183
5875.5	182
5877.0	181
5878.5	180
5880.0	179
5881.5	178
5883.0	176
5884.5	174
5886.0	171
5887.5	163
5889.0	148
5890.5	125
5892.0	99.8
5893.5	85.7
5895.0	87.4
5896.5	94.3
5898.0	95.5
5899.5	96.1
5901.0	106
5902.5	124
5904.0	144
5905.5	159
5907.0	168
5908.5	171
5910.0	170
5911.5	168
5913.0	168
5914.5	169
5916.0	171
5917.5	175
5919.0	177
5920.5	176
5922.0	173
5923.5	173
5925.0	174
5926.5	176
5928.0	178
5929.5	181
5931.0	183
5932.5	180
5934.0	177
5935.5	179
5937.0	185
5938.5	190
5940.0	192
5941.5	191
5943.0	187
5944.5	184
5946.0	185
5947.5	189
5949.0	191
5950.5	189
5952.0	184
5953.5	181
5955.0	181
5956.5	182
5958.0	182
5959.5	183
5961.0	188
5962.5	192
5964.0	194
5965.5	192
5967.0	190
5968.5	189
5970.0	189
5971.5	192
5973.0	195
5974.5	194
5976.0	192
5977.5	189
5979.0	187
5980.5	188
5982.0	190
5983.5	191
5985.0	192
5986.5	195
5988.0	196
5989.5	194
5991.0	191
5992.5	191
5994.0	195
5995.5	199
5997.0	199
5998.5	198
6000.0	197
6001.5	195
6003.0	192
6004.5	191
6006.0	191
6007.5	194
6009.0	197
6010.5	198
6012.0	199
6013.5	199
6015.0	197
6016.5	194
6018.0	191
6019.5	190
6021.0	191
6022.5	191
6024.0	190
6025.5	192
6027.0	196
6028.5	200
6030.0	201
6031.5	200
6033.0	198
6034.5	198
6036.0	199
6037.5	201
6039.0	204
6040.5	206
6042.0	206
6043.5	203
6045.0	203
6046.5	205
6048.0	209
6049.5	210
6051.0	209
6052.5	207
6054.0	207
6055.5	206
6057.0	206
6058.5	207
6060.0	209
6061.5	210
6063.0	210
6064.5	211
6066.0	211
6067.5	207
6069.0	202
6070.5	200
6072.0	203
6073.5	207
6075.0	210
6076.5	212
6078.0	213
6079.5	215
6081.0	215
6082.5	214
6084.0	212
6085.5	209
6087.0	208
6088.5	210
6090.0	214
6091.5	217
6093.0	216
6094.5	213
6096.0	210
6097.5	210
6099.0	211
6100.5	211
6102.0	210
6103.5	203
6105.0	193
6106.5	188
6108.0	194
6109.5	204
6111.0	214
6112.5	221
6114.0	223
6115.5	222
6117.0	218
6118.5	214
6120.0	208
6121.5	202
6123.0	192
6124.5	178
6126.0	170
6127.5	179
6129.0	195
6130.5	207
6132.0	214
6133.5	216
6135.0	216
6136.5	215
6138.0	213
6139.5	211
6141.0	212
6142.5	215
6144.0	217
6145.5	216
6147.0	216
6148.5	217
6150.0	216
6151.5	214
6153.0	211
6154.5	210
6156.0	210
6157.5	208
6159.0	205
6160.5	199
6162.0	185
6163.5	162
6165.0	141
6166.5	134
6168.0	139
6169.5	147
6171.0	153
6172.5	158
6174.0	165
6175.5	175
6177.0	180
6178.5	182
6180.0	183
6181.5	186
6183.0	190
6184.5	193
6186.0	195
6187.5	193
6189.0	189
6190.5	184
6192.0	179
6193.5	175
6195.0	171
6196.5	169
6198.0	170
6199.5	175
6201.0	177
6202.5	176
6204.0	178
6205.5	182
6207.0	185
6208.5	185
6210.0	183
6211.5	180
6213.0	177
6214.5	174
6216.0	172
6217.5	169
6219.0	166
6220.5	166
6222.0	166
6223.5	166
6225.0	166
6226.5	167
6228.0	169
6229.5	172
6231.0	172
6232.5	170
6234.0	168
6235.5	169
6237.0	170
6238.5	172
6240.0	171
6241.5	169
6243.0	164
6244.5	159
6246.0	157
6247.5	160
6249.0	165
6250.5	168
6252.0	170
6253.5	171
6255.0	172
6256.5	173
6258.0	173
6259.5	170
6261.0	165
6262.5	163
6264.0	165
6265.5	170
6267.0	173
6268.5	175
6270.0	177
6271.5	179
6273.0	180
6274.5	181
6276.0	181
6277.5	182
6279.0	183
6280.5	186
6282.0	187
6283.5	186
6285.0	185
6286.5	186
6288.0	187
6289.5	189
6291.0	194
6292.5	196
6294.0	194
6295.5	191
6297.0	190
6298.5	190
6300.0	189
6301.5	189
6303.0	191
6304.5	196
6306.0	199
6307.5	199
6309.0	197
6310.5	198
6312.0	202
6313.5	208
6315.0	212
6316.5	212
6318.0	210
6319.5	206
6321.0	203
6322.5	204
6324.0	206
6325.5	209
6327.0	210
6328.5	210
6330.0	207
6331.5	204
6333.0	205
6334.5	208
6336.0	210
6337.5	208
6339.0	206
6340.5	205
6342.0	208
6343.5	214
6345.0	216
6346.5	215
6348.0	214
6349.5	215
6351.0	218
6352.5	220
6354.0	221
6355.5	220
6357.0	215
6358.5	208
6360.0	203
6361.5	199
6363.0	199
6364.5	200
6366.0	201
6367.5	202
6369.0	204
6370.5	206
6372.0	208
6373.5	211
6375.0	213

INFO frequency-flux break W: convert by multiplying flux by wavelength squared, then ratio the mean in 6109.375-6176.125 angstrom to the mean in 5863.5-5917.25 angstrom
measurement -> 1.4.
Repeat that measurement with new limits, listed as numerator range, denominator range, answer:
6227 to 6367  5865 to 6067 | 1.16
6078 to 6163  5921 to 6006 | 1.17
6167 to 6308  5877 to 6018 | 1.10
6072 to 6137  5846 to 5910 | 1.38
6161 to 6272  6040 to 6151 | 0.86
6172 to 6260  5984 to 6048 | 0.94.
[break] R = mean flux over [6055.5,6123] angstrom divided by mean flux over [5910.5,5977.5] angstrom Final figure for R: 1.14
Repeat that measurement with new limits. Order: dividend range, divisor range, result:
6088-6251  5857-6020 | 1.06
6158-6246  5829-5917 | 1.01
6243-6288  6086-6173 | 0.87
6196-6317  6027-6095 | 0.86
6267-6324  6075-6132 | 0.93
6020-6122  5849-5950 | 1.23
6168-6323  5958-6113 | 0.89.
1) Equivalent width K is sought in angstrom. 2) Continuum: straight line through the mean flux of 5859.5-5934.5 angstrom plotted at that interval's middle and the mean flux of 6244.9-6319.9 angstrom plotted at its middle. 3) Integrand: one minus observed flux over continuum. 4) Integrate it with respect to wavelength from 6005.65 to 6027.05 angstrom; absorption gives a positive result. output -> -3.2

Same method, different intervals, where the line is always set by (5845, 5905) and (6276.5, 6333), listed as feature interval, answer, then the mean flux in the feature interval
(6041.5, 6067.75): -4.5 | 208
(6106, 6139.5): -4.1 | 205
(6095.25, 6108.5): -1.7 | 204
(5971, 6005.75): -4.3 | 193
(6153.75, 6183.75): 1.7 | 176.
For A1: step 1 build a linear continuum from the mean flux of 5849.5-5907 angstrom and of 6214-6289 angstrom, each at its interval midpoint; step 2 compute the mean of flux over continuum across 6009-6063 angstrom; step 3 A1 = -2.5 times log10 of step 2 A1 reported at -0.214 mag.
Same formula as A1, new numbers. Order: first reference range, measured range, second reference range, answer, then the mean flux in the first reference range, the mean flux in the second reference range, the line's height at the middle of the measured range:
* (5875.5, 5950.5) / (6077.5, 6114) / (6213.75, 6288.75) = -0.24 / 163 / 172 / 168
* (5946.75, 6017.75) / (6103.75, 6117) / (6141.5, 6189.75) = -0.10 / 192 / 188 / 189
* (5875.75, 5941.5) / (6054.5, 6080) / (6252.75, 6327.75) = -0.21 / 159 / 189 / 171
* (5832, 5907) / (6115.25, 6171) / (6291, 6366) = -0.04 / 169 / 205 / 190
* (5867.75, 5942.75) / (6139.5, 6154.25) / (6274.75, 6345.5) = -0.17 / 162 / 199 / 184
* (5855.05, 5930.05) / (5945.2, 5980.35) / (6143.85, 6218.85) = -0.13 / 161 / 183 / 167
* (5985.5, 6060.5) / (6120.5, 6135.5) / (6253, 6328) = -0.01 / 199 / 189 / 195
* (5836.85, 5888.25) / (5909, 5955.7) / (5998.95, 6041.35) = 0.06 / 185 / 196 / 190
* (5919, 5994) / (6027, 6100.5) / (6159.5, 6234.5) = -0.15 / 186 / 173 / 181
